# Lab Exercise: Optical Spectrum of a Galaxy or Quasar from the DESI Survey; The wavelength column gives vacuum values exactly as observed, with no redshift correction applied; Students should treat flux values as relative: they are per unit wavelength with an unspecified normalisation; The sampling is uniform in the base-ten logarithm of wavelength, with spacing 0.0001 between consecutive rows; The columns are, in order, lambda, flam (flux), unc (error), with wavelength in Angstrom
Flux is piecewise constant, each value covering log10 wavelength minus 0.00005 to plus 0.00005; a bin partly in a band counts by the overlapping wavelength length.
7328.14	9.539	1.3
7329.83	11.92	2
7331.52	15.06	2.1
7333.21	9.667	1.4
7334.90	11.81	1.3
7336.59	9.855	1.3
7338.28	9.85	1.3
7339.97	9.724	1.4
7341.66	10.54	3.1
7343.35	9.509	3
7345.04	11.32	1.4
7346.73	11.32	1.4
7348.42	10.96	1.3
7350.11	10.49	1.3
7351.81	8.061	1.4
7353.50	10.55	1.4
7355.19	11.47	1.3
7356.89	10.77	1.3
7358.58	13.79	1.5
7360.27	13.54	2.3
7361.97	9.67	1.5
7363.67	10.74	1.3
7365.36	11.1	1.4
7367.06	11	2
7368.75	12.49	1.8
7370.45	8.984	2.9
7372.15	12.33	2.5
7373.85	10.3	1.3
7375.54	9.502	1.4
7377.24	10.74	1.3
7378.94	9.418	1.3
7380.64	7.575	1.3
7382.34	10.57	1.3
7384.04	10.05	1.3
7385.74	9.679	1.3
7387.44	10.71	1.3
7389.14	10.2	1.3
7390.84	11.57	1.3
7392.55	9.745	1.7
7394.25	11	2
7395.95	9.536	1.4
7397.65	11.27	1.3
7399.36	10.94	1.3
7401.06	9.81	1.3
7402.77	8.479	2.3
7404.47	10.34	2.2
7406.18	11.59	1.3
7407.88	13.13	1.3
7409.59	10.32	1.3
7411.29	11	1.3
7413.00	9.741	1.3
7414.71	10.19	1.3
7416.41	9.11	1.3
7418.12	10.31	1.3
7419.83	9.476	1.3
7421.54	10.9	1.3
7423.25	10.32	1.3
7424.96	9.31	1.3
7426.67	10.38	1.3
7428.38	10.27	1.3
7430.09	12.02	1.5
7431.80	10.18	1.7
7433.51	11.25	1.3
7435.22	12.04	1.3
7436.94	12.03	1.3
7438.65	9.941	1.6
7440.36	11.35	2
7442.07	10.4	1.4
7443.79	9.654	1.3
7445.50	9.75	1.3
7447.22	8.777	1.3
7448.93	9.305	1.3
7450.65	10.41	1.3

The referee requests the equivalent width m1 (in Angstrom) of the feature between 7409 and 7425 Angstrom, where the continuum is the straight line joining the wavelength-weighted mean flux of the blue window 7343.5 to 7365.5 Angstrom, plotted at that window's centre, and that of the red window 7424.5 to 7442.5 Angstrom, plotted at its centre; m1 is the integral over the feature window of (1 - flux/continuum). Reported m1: 1.2 Angstrom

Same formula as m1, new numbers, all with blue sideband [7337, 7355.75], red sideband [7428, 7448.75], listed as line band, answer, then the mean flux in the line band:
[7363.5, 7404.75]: 0.5 Angstrom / 10.3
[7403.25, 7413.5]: -0.4 Angstrom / 11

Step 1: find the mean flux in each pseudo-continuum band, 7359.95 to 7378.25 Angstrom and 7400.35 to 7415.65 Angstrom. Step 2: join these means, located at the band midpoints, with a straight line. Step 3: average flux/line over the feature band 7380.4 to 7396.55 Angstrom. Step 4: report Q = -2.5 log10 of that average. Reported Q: 0.05 mag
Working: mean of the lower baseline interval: 10.9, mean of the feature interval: 10.2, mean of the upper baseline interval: 10.5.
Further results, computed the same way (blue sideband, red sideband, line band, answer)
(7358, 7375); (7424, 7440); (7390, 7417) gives 0.056 mag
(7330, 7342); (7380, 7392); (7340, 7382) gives -0.012 mag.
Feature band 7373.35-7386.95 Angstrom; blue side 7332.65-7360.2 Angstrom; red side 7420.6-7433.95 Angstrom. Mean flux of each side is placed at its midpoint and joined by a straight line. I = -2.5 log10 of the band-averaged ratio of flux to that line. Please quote 0.095 mag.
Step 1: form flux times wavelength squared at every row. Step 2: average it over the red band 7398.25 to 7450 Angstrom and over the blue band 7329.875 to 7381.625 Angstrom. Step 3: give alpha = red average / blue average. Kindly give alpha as 0.99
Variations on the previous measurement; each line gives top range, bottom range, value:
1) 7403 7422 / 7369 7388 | 1.05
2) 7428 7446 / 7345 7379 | 1.01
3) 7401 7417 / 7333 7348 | 1.02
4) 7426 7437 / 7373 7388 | 1.15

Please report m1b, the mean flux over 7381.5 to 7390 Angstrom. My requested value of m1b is 10.2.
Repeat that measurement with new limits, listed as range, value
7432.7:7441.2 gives 11.3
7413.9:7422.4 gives 10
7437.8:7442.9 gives 10.6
